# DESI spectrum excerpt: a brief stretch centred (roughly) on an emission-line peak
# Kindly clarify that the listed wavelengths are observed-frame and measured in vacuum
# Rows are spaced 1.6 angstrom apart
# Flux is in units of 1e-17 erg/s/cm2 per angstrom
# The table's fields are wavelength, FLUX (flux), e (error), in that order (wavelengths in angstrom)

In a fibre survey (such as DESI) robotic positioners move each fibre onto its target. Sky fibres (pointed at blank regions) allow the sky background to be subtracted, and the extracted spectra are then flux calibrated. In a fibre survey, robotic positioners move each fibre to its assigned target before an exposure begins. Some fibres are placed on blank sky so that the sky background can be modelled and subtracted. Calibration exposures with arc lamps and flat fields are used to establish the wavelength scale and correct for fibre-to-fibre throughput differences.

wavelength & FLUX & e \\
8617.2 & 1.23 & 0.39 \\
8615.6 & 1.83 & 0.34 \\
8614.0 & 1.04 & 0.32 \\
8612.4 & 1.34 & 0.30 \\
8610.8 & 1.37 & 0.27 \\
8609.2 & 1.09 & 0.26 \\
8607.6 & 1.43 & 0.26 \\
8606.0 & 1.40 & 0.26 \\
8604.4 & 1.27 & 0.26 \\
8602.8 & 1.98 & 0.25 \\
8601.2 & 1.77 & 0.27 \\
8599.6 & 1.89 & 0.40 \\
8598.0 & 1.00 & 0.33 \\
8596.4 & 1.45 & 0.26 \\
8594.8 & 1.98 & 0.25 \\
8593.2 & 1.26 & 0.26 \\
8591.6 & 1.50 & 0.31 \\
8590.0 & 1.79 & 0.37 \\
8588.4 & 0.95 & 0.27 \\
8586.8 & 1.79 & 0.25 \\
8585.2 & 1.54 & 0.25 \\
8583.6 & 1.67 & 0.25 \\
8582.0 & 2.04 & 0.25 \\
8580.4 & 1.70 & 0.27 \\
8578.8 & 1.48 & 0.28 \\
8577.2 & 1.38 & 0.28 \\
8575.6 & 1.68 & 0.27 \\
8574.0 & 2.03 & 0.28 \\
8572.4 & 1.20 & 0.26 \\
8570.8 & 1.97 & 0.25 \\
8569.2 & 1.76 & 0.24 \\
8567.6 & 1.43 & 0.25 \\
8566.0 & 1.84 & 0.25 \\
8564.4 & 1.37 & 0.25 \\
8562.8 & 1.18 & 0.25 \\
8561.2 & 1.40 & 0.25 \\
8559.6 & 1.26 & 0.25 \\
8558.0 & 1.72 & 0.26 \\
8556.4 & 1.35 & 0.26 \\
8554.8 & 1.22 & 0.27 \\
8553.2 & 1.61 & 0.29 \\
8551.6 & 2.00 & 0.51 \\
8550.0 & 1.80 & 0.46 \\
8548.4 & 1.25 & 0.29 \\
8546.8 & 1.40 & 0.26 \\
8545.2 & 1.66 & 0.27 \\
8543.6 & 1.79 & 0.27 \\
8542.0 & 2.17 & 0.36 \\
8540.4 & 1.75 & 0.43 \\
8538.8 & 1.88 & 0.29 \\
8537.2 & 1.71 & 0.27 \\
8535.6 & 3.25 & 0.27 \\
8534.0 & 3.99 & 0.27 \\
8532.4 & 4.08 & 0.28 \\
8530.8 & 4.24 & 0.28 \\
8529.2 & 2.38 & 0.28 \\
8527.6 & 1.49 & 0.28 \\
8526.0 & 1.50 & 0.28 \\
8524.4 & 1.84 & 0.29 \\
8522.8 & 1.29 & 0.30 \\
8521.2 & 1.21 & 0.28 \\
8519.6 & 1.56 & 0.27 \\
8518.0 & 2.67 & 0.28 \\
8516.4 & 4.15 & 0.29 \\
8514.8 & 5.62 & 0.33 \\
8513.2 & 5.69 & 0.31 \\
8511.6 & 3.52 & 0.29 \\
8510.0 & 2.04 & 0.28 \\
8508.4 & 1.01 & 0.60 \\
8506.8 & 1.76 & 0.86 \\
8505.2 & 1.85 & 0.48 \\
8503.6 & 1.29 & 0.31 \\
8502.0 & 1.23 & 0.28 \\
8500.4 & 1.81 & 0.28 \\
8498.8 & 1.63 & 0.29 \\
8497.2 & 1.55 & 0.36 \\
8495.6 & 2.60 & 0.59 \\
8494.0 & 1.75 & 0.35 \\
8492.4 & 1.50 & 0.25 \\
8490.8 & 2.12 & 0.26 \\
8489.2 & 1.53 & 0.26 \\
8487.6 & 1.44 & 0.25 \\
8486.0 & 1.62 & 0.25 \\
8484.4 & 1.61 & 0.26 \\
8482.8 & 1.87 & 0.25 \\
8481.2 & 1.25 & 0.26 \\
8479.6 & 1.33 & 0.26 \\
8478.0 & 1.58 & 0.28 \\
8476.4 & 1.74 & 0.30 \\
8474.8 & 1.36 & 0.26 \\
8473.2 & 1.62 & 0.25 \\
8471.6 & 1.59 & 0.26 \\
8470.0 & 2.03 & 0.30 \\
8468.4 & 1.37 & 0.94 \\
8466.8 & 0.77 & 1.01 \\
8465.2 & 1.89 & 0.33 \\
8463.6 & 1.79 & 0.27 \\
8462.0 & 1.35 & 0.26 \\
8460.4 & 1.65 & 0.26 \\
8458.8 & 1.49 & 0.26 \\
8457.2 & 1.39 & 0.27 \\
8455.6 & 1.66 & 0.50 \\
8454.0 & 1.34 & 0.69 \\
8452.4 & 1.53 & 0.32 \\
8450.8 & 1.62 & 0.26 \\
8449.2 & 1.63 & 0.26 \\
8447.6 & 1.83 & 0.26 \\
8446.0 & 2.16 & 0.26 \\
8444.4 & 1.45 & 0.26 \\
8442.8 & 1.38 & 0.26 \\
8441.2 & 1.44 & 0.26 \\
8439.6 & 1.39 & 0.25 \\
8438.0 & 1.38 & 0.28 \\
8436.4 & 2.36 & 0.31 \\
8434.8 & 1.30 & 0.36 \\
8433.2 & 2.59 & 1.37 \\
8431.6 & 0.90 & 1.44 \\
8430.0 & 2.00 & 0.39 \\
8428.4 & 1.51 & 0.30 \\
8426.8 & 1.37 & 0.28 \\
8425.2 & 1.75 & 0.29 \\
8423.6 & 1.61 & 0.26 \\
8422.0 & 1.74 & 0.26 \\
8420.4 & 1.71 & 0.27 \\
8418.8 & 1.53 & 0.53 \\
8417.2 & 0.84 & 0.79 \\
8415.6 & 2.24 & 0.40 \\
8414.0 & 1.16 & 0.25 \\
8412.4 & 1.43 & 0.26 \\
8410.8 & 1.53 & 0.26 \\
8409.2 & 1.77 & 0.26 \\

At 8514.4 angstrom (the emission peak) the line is [S II]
